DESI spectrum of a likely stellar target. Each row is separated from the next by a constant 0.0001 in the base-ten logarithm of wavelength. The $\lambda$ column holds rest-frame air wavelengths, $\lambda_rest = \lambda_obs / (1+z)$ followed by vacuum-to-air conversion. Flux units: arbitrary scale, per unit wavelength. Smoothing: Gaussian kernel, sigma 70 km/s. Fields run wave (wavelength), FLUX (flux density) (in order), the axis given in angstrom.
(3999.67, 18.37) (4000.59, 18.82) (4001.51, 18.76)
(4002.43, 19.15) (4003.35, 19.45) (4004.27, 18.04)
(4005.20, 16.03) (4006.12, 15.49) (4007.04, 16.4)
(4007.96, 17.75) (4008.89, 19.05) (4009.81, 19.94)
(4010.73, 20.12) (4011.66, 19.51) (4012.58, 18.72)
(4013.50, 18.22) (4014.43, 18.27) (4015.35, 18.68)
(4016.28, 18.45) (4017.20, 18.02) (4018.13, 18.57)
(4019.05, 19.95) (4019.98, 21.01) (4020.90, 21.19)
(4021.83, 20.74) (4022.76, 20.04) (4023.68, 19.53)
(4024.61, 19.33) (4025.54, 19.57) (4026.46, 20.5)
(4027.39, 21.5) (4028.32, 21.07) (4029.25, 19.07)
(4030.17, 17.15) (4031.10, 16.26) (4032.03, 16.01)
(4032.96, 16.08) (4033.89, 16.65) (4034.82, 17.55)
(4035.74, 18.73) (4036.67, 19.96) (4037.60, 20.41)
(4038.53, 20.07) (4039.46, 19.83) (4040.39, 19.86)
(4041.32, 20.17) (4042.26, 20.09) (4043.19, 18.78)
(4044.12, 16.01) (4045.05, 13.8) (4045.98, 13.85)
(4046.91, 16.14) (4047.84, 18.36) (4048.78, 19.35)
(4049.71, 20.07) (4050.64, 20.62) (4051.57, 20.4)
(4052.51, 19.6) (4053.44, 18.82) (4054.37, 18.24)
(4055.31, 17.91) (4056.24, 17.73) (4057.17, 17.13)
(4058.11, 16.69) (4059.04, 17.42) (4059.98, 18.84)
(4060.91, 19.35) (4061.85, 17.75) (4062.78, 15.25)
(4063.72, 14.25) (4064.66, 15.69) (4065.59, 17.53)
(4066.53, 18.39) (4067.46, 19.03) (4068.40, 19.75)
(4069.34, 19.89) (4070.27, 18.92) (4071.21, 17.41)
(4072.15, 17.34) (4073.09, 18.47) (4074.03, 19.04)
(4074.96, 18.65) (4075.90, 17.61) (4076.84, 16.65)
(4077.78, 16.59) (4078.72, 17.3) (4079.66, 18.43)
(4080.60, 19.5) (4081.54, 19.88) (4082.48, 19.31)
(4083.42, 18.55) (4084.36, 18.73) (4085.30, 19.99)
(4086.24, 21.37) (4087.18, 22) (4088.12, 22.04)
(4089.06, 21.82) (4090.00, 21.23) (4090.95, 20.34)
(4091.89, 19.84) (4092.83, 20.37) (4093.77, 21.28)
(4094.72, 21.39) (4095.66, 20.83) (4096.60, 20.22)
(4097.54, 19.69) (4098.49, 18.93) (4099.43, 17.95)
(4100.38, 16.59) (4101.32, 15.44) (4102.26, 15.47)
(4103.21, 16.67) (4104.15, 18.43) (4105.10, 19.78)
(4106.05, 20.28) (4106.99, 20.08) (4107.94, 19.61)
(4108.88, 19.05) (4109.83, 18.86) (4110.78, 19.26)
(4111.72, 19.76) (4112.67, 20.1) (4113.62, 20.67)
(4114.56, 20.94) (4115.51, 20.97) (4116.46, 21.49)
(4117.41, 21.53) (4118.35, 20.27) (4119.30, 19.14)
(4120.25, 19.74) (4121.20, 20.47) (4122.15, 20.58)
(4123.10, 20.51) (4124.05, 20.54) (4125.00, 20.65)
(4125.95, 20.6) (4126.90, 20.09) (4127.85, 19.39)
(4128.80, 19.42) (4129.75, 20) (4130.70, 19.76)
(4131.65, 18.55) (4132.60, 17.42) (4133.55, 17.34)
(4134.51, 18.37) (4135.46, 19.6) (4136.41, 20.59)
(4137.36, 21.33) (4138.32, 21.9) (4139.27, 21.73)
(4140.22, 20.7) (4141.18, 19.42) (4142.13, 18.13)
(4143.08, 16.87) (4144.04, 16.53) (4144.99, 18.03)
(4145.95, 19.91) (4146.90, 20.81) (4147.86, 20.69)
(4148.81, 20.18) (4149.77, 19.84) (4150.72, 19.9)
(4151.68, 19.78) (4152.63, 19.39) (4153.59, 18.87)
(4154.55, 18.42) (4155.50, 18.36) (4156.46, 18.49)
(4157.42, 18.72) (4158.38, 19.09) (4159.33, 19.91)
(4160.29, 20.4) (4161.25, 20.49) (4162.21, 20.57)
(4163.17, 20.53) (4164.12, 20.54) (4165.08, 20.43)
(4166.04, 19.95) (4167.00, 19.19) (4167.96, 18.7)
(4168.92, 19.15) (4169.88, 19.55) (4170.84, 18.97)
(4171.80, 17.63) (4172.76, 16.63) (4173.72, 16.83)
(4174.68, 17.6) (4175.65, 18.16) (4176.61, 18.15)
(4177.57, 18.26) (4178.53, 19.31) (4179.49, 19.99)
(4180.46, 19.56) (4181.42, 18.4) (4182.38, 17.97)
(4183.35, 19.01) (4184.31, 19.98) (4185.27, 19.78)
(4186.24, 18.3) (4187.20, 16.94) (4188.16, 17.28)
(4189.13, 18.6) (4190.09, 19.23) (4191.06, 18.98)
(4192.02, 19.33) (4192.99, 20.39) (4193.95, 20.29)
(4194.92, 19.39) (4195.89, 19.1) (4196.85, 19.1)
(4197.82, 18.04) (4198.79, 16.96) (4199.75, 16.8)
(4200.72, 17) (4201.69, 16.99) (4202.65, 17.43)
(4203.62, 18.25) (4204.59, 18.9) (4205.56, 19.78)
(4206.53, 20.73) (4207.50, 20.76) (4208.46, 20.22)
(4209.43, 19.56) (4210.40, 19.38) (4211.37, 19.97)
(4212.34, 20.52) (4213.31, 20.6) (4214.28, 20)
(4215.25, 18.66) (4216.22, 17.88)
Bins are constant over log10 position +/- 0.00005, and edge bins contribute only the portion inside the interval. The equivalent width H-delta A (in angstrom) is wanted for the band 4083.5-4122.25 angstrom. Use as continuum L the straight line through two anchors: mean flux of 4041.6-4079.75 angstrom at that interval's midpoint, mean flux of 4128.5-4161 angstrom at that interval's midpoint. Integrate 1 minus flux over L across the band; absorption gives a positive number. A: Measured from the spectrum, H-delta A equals -2.5 angstrom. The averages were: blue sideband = 17.9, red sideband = 19.4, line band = 19.8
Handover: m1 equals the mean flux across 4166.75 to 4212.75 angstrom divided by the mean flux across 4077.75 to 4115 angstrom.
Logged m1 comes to 0.96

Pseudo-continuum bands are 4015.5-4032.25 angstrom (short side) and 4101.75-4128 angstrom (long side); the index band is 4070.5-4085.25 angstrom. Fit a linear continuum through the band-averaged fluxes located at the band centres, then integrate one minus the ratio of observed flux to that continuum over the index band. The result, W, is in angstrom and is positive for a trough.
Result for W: 1.01 angstrom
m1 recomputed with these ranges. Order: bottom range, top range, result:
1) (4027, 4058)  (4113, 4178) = 1.06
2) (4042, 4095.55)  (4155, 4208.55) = 1.02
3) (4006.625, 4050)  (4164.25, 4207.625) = 1.00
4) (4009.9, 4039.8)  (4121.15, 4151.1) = 1.03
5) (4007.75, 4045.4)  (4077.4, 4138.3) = 1.04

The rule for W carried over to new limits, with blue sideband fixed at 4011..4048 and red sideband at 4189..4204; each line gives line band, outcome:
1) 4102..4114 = -0.34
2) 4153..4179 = -0.65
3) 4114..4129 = -1.47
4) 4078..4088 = -0.48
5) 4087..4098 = -1.34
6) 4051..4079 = 1.08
